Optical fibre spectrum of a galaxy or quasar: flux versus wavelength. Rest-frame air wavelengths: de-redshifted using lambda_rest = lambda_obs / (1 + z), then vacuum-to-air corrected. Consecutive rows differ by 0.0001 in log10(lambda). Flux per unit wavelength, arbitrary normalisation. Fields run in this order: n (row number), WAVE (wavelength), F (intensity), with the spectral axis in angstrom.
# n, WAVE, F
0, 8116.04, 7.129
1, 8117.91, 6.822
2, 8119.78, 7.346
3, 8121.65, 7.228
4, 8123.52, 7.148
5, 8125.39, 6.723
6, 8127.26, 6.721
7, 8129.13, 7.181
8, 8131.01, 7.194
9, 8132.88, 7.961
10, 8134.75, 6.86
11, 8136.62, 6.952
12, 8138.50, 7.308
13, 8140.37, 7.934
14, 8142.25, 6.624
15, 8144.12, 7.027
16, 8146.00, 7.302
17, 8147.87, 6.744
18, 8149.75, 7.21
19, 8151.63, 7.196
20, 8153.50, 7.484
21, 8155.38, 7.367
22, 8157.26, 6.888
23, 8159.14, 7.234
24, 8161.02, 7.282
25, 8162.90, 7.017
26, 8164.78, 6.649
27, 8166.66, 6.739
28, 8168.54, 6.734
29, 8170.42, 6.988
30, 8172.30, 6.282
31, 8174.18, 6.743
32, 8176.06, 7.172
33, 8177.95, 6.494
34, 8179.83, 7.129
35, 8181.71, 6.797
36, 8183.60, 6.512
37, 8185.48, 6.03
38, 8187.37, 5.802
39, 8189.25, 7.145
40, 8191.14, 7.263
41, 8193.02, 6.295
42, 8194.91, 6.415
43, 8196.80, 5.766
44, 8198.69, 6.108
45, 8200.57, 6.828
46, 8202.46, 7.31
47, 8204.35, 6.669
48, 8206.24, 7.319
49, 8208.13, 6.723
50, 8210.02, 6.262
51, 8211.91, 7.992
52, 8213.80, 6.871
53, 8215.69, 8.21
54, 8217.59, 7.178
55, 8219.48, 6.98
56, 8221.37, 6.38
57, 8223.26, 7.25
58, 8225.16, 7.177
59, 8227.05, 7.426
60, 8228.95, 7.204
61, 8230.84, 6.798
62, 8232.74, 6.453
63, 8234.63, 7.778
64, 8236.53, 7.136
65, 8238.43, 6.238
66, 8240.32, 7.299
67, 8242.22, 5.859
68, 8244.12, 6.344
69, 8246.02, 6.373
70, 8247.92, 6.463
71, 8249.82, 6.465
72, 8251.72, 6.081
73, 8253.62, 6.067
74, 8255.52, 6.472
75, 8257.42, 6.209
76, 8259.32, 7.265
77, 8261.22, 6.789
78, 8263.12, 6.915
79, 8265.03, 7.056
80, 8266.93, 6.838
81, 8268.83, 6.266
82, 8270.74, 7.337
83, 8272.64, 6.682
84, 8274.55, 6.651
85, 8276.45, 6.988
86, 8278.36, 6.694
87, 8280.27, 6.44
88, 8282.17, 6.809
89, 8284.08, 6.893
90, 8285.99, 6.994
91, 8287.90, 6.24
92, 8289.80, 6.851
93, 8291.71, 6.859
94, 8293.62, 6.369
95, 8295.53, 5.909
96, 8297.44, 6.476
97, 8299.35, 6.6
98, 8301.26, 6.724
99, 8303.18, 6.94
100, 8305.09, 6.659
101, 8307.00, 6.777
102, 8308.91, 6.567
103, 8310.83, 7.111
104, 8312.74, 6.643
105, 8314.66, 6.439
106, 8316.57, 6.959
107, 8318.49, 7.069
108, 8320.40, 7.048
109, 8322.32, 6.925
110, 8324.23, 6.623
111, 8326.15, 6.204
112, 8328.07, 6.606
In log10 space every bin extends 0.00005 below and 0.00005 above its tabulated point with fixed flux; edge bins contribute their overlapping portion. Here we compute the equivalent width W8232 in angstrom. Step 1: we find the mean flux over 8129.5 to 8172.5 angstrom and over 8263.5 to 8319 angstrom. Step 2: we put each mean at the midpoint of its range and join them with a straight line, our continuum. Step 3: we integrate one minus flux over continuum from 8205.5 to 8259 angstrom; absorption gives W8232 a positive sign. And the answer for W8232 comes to 0.4 angstrom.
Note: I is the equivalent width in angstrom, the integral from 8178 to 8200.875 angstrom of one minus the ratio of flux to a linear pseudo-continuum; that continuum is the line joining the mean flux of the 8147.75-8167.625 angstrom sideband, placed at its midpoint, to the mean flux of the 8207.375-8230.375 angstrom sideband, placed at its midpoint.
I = 2.0 angstrom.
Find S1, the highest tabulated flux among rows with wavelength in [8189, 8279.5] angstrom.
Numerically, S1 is 8.21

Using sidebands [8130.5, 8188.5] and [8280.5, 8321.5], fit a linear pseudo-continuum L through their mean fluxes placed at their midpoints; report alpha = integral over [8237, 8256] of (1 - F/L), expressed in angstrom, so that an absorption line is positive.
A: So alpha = 1.17 angstrom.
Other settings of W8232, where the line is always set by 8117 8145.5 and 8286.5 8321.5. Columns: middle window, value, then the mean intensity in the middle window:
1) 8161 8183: 0.7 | 6.81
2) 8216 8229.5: -0.5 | 7.13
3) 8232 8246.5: 0.3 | 6.7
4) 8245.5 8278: 0.7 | 6.65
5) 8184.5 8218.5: 0.8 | 6.79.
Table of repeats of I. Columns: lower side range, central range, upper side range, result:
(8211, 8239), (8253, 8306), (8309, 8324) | 2.21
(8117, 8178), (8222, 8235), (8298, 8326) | -0.37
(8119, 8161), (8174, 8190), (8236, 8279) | 0.77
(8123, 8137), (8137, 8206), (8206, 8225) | 2.45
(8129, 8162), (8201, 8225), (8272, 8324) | -0.36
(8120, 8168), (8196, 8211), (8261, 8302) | 0.65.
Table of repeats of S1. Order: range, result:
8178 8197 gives 7.263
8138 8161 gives 7.934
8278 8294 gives 6.994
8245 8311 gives 7.337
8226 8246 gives 7.778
